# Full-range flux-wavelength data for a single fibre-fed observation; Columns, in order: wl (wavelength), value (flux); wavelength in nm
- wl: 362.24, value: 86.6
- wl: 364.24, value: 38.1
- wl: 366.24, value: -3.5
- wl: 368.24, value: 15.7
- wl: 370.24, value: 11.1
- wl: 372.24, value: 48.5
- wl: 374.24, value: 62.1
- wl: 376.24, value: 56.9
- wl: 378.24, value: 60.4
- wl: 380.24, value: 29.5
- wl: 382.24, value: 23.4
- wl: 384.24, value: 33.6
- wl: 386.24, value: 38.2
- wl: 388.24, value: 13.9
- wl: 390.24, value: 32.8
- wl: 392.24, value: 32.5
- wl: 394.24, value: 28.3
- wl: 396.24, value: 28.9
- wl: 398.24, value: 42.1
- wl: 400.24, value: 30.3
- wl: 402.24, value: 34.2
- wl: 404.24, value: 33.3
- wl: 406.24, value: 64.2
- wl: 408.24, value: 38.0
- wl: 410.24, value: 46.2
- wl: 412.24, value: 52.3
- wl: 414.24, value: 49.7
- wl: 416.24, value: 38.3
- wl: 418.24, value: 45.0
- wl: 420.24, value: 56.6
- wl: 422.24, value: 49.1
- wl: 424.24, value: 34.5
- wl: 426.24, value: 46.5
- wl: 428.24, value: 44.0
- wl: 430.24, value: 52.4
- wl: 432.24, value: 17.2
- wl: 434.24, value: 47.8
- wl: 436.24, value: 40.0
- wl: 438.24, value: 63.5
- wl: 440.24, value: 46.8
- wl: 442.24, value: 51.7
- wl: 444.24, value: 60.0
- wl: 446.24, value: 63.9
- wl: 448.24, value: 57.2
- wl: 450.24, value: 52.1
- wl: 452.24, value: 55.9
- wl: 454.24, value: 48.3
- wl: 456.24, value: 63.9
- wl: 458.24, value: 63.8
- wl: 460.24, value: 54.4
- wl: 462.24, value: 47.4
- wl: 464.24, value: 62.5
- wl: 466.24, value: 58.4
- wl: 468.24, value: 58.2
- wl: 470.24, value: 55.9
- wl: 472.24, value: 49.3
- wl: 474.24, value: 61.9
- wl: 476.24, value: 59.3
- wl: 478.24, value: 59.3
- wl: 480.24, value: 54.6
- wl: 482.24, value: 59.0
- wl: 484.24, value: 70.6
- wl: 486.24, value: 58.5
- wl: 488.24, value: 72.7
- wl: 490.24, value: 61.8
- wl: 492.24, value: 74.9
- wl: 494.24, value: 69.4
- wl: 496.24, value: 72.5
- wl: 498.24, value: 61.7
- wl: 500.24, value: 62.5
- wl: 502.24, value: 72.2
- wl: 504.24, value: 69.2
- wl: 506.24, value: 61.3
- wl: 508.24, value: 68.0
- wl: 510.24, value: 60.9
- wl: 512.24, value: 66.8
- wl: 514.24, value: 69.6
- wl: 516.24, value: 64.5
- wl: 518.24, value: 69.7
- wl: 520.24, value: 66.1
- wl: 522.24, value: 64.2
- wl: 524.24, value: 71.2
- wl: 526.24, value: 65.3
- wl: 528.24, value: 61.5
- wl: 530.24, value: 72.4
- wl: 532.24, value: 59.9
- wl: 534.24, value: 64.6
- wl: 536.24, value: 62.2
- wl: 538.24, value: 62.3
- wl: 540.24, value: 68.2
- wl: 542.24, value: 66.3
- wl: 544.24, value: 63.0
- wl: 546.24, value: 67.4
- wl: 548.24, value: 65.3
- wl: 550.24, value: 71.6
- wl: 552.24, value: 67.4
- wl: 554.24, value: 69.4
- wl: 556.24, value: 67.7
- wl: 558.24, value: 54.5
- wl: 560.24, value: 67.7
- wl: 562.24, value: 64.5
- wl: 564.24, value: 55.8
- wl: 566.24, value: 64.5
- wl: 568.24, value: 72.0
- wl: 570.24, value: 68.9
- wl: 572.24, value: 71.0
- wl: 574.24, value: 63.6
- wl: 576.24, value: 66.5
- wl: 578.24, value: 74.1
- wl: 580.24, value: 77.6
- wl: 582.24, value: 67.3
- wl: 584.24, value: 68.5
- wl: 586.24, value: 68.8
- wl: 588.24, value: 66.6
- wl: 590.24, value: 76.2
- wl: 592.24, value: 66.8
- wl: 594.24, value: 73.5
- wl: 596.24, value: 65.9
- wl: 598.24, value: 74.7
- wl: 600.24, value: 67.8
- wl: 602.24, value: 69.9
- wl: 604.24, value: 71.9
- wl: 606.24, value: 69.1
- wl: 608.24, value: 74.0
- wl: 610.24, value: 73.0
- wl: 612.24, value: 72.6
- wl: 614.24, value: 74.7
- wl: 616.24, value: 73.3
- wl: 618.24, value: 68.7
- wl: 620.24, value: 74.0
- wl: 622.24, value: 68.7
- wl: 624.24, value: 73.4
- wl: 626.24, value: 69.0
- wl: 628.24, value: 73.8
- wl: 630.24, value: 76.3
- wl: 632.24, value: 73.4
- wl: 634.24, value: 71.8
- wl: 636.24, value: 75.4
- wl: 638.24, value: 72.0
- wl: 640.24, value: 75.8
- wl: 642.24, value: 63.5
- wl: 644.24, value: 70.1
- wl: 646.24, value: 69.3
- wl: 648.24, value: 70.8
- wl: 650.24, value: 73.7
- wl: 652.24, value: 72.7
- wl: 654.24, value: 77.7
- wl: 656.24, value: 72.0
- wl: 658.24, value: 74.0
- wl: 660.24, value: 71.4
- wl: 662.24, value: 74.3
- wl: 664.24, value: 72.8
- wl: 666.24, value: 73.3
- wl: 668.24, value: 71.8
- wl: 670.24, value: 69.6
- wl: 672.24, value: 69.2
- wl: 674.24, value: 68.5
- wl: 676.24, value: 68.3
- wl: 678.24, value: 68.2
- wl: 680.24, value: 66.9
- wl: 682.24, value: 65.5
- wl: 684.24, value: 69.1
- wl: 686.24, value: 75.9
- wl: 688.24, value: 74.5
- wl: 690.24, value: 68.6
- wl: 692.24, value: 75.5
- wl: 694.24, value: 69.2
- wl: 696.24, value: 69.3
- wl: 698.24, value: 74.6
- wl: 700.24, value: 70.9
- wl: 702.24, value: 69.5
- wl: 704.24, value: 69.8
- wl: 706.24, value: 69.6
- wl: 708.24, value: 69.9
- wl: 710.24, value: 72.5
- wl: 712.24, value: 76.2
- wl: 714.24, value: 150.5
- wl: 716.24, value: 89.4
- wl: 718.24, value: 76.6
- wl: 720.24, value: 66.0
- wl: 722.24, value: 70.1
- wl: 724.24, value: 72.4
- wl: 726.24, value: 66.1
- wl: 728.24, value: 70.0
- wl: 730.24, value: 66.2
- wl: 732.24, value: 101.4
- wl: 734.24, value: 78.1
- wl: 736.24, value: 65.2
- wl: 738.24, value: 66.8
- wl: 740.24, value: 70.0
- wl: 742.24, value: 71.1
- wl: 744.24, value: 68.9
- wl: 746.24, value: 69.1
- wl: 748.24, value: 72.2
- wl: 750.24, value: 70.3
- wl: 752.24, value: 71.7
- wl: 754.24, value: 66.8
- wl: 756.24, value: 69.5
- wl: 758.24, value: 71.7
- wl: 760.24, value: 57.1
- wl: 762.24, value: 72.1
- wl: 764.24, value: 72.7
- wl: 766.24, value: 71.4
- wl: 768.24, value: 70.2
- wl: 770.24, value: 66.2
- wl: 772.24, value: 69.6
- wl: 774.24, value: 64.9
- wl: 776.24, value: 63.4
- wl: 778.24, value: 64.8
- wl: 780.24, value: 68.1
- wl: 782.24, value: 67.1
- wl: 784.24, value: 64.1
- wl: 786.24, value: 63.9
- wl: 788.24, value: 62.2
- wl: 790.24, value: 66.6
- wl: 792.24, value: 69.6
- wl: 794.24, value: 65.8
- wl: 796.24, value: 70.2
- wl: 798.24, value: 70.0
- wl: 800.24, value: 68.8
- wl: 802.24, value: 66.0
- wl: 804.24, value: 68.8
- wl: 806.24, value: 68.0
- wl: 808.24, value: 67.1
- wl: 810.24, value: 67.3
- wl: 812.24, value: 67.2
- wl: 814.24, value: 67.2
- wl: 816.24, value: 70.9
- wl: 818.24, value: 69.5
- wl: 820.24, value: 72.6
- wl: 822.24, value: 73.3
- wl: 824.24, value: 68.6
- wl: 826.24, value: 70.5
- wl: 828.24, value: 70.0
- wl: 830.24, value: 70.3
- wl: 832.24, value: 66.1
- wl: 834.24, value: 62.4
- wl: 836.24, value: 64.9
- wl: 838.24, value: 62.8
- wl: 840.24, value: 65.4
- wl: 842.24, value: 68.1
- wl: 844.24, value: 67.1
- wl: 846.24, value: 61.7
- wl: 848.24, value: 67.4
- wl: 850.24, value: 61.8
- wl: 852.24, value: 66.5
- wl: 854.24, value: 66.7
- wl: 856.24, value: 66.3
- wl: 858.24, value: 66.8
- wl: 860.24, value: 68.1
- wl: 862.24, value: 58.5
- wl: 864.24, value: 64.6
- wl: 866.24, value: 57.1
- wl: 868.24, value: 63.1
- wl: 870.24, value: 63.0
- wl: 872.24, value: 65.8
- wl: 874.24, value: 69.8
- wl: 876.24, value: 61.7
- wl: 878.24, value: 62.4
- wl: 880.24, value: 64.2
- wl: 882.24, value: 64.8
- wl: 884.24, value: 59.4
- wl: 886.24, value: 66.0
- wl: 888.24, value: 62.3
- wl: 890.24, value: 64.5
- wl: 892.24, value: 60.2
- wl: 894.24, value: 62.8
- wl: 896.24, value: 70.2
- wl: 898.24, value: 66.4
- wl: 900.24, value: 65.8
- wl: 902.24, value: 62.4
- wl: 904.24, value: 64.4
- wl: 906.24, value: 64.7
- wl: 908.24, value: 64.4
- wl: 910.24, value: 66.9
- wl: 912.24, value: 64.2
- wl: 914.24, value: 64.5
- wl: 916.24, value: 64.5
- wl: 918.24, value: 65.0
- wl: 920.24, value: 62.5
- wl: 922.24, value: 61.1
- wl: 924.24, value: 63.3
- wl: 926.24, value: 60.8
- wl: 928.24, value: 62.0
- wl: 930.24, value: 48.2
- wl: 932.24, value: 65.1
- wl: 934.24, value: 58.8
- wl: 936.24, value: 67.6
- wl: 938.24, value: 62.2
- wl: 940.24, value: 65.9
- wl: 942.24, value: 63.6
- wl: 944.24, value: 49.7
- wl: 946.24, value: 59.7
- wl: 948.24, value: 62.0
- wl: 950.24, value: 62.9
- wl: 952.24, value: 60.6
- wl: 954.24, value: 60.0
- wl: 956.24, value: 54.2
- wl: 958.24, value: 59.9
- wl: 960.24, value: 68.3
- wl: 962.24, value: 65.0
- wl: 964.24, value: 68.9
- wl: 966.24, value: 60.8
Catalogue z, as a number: 0.089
